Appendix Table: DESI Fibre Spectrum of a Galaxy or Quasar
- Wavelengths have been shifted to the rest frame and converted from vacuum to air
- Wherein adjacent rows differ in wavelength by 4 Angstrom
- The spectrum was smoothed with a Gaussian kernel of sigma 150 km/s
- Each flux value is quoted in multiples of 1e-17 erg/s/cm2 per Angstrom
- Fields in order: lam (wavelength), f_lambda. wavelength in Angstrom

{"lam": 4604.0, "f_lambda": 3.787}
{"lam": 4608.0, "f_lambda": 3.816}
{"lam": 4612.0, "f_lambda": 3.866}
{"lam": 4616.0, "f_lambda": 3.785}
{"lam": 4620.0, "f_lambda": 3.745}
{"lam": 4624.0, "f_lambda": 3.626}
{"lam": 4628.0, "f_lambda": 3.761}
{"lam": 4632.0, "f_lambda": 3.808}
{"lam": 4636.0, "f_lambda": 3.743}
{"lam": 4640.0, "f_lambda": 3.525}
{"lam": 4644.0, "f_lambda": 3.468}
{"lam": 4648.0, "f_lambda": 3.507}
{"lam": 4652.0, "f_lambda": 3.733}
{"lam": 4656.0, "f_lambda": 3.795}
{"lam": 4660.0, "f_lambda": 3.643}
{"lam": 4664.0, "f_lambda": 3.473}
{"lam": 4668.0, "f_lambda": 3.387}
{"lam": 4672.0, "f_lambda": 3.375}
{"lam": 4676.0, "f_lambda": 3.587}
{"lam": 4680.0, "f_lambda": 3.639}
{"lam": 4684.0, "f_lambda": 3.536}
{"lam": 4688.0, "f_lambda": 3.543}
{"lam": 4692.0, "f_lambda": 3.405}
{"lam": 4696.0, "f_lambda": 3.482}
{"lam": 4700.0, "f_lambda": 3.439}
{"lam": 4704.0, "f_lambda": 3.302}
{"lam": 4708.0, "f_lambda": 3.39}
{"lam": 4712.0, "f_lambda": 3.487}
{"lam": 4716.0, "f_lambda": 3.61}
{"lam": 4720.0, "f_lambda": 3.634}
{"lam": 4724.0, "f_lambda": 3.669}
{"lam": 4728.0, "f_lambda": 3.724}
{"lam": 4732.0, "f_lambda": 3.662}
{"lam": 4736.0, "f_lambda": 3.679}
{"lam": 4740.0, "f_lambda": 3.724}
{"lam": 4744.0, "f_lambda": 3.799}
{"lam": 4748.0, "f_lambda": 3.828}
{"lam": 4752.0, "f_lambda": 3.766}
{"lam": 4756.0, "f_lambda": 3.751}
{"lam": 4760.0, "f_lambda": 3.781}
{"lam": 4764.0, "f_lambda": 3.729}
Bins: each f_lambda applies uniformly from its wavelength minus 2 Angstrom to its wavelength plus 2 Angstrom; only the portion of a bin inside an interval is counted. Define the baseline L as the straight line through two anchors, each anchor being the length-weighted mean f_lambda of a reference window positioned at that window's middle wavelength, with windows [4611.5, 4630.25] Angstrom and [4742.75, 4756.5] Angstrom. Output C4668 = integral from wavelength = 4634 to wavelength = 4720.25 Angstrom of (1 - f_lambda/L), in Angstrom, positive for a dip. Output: 5.4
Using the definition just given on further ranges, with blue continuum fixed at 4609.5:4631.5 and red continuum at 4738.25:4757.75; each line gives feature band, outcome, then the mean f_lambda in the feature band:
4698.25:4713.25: 1.5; 3.4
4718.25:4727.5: 0.3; 3.66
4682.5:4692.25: 0.7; 3.51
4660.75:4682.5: 1.5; 3.5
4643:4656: 0.5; 3.61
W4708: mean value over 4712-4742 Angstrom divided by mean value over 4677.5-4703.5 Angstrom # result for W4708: 1.0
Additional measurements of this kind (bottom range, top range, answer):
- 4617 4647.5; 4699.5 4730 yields 0.97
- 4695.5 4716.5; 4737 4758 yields 1.10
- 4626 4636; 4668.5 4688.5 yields 0.93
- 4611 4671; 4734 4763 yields 1.03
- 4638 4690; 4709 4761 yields 1.04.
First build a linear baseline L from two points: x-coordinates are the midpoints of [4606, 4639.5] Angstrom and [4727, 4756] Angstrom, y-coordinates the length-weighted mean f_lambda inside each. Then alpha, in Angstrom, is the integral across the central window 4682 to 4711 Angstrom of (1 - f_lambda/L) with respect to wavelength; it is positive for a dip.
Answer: 2.4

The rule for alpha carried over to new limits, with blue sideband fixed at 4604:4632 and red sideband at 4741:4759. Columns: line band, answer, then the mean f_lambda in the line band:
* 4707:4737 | 1.3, 3.61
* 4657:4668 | 0.7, 3.55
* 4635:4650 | 0.9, 3.55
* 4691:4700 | 0.8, 3.45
